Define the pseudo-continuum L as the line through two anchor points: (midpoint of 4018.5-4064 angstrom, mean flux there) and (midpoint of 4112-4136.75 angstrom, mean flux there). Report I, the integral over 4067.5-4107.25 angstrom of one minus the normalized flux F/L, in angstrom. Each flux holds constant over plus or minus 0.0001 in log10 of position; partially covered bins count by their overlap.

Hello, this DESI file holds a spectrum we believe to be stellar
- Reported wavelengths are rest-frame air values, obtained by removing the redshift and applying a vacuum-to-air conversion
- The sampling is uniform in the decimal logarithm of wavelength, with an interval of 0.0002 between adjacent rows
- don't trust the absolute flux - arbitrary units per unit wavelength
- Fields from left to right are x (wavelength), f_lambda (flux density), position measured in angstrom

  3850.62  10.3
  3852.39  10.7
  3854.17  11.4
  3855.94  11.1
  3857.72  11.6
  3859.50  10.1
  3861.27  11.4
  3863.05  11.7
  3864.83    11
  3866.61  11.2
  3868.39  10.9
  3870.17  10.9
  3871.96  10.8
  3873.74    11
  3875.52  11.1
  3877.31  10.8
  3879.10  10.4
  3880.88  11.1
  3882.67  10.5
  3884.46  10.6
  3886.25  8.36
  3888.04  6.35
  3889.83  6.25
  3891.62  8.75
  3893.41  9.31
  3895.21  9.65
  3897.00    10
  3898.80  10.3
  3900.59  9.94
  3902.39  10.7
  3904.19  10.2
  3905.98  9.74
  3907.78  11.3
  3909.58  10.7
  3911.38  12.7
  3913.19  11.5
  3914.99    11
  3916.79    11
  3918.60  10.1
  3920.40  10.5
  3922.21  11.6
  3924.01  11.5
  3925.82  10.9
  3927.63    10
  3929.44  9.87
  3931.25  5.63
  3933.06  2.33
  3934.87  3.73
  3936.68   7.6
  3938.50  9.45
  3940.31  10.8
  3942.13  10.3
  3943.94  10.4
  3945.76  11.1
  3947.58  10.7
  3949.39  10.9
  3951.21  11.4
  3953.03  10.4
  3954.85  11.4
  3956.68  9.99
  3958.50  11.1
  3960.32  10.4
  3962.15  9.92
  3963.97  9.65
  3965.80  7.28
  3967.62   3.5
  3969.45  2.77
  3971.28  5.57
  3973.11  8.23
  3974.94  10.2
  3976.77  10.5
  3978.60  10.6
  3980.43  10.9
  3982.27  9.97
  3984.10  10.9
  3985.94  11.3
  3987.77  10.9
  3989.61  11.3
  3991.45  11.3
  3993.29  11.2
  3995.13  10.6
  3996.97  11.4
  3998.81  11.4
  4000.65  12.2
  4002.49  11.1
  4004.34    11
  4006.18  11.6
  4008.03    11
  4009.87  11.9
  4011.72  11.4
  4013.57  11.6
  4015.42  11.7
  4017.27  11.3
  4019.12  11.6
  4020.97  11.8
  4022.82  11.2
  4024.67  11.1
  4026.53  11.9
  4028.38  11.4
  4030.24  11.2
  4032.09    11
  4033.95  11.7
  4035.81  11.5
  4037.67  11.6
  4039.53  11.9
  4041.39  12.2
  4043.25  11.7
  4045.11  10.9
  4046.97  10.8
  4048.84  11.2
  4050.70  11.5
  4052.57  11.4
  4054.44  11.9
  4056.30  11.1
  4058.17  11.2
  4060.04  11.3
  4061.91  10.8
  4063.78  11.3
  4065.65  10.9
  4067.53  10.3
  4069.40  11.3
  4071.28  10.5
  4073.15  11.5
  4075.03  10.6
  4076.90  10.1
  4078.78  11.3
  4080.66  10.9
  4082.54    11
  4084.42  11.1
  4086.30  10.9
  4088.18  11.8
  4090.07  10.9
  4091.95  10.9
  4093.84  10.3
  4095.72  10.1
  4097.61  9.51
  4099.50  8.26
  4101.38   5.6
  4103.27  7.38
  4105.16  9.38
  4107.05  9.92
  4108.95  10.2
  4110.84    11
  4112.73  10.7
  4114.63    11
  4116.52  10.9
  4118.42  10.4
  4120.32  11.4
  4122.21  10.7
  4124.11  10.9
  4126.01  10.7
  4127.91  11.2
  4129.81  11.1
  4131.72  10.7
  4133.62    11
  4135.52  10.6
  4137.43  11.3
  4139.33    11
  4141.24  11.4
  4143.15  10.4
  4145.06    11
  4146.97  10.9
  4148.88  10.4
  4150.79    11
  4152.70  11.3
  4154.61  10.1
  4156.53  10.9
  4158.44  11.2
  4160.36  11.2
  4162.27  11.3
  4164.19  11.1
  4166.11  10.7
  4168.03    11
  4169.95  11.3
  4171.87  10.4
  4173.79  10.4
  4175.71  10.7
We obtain 3.43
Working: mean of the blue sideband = 11.4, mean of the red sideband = 10.9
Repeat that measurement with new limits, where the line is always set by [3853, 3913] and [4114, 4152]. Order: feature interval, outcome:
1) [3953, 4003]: 3.48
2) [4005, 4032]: -2.03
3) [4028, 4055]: -1.88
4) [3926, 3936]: 3.63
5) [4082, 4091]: -0.29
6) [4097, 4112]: 2.66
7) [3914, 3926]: -0.57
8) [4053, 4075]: -0.68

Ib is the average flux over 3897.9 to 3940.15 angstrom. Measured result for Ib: 9.68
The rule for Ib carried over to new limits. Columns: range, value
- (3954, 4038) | 10.5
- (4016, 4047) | 11.5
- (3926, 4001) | 9.49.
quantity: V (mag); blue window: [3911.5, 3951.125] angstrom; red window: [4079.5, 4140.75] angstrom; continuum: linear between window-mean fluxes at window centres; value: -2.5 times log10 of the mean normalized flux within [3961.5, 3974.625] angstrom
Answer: 0.40 mag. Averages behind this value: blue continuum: 9.67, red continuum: 10.4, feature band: 6.8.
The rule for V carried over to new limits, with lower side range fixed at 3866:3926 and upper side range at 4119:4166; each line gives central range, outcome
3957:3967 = 0.11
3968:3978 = 0.39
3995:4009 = -0.07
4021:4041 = -0.08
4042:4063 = -0.05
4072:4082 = -0.01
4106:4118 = 0.03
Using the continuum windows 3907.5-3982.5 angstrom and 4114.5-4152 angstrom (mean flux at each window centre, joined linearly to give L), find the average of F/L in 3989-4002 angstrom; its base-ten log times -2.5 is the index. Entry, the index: -0.15 mag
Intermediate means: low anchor 9.49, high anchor 10.9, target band 11.3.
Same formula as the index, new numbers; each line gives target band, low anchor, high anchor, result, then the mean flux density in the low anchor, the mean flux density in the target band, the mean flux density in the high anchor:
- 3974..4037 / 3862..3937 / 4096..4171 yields -0.11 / 9.86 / 11.2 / 10.5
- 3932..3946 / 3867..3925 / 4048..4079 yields 0.29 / 10.3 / 8.05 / 11.1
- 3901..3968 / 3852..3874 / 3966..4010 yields 0.07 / 11.1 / 9.81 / 9.98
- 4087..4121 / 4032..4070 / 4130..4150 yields 0.11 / 11.3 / 9.97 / 10.9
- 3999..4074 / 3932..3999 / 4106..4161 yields -0.13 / 9.47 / 11.4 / 10.8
